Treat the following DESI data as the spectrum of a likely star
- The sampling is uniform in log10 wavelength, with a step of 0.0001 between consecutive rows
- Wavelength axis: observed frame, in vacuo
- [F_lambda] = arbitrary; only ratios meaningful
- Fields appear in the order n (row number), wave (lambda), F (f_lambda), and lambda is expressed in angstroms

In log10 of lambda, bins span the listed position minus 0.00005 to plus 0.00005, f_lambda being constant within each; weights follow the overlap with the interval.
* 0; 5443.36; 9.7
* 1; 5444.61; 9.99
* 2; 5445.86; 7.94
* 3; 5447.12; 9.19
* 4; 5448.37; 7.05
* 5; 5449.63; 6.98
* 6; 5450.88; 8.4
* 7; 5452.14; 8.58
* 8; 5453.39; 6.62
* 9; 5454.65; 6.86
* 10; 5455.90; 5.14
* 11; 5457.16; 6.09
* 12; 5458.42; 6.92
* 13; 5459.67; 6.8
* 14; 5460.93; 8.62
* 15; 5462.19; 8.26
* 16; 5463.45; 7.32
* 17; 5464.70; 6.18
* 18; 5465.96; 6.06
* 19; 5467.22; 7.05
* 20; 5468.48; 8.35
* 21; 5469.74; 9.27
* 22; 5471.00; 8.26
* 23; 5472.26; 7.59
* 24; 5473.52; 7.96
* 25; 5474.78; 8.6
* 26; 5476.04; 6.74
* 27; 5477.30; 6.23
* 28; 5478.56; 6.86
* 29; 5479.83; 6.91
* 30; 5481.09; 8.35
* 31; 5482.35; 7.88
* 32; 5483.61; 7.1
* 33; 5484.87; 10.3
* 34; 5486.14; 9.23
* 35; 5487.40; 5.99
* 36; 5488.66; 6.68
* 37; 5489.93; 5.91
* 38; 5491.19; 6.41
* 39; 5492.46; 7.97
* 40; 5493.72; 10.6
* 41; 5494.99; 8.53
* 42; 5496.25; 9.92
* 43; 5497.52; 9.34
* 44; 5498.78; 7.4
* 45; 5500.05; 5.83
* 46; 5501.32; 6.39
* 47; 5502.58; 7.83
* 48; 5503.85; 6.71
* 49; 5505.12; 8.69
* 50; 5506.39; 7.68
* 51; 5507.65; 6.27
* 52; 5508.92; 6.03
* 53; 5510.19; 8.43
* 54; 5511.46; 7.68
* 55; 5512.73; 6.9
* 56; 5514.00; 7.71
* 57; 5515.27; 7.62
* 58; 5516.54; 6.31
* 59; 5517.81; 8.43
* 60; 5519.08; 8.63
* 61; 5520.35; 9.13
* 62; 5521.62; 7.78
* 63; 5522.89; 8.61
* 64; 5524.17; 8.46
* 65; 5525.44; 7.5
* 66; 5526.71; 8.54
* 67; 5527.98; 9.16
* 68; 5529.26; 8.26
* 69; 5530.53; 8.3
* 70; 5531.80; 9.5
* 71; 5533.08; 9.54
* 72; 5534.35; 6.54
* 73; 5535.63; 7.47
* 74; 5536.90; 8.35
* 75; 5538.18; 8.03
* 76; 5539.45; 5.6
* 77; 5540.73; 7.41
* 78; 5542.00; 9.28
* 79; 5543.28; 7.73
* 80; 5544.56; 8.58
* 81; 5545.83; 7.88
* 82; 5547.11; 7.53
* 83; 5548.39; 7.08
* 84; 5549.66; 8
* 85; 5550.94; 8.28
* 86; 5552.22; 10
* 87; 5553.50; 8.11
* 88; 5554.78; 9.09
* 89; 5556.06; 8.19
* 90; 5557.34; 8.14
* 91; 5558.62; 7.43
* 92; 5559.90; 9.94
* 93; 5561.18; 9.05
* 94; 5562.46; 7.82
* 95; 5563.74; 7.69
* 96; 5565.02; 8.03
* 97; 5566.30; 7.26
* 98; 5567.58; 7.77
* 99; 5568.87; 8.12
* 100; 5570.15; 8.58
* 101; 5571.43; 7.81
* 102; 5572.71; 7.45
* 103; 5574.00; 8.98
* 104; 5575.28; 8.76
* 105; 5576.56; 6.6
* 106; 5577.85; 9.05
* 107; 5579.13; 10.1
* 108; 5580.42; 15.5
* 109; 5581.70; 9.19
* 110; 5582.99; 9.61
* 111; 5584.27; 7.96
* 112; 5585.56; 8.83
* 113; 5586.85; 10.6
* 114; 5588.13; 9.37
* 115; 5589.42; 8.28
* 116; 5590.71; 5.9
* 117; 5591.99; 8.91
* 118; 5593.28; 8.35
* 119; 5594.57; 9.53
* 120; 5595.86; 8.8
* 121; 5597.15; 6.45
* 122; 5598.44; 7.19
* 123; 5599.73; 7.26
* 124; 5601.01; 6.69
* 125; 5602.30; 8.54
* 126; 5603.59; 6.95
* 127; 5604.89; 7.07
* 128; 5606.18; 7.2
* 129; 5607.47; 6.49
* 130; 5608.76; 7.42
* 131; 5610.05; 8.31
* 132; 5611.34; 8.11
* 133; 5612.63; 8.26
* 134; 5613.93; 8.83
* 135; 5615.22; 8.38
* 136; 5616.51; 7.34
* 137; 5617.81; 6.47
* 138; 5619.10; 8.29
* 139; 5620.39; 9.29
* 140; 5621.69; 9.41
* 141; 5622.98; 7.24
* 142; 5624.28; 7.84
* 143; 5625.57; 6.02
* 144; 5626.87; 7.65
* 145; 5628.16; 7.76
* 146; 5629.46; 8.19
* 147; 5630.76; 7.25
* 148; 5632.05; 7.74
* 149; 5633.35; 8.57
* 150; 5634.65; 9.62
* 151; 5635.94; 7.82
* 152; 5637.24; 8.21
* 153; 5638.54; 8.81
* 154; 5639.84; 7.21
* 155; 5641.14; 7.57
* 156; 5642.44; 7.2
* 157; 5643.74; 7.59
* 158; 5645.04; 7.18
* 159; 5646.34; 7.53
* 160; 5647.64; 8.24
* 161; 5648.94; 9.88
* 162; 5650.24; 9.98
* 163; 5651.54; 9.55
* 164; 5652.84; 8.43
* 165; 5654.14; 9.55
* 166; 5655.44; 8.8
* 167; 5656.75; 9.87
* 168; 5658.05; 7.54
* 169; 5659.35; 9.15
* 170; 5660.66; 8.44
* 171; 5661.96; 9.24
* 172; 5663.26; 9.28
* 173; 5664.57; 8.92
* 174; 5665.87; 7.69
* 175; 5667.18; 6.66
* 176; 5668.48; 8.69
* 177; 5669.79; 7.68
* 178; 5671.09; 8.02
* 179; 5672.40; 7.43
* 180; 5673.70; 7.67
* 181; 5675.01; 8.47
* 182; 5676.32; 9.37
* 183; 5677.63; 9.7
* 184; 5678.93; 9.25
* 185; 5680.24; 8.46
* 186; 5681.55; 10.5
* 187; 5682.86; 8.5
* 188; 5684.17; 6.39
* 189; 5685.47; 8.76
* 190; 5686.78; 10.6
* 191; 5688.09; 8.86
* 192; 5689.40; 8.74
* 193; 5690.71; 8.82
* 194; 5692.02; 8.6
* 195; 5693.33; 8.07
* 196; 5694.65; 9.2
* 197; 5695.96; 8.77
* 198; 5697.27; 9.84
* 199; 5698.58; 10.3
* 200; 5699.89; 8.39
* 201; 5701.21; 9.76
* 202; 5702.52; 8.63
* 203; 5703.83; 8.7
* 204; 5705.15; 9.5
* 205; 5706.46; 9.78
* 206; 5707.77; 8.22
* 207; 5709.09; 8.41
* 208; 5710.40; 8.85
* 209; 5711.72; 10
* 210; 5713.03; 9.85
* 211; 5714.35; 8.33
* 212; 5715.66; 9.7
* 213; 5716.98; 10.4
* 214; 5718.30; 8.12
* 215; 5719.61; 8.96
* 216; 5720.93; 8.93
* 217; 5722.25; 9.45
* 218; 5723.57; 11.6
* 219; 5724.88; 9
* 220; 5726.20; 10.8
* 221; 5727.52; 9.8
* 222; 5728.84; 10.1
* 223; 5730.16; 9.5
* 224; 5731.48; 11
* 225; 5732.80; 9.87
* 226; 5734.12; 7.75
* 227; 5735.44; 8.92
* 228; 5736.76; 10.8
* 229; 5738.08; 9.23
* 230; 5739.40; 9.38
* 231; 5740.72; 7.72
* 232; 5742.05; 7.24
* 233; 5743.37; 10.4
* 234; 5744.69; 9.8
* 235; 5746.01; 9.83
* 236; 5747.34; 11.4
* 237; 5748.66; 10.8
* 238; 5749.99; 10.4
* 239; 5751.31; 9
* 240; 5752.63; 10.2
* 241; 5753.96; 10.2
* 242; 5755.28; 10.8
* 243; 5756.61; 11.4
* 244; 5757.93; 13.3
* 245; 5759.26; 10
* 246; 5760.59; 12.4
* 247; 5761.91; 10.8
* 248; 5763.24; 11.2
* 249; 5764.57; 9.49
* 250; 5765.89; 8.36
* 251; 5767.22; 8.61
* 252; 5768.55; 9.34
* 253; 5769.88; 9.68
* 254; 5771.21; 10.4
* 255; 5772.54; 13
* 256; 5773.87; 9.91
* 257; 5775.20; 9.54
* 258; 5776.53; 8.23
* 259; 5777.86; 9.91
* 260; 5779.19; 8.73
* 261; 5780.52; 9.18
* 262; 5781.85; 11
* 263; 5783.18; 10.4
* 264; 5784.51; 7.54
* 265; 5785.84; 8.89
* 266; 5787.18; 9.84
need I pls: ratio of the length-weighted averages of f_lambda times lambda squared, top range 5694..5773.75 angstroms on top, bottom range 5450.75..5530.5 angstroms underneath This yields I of 1.4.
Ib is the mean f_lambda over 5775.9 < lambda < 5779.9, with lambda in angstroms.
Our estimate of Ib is 8.97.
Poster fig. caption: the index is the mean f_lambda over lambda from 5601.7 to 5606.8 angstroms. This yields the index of 7.42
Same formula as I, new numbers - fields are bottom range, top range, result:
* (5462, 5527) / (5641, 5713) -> 1.21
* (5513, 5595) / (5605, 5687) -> 1.02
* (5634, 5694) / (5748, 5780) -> 1.24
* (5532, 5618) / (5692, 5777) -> 1.25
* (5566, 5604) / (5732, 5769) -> 1.24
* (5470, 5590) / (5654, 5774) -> 1.23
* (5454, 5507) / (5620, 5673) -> 1.16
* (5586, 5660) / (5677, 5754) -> 1.19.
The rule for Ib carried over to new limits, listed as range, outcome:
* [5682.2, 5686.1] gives 7.89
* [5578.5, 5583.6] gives 11.1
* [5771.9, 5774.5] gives 11.5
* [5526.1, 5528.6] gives 8.86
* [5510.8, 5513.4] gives 7.3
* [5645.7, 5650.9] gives 8.92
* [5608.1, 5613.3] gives 8.02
